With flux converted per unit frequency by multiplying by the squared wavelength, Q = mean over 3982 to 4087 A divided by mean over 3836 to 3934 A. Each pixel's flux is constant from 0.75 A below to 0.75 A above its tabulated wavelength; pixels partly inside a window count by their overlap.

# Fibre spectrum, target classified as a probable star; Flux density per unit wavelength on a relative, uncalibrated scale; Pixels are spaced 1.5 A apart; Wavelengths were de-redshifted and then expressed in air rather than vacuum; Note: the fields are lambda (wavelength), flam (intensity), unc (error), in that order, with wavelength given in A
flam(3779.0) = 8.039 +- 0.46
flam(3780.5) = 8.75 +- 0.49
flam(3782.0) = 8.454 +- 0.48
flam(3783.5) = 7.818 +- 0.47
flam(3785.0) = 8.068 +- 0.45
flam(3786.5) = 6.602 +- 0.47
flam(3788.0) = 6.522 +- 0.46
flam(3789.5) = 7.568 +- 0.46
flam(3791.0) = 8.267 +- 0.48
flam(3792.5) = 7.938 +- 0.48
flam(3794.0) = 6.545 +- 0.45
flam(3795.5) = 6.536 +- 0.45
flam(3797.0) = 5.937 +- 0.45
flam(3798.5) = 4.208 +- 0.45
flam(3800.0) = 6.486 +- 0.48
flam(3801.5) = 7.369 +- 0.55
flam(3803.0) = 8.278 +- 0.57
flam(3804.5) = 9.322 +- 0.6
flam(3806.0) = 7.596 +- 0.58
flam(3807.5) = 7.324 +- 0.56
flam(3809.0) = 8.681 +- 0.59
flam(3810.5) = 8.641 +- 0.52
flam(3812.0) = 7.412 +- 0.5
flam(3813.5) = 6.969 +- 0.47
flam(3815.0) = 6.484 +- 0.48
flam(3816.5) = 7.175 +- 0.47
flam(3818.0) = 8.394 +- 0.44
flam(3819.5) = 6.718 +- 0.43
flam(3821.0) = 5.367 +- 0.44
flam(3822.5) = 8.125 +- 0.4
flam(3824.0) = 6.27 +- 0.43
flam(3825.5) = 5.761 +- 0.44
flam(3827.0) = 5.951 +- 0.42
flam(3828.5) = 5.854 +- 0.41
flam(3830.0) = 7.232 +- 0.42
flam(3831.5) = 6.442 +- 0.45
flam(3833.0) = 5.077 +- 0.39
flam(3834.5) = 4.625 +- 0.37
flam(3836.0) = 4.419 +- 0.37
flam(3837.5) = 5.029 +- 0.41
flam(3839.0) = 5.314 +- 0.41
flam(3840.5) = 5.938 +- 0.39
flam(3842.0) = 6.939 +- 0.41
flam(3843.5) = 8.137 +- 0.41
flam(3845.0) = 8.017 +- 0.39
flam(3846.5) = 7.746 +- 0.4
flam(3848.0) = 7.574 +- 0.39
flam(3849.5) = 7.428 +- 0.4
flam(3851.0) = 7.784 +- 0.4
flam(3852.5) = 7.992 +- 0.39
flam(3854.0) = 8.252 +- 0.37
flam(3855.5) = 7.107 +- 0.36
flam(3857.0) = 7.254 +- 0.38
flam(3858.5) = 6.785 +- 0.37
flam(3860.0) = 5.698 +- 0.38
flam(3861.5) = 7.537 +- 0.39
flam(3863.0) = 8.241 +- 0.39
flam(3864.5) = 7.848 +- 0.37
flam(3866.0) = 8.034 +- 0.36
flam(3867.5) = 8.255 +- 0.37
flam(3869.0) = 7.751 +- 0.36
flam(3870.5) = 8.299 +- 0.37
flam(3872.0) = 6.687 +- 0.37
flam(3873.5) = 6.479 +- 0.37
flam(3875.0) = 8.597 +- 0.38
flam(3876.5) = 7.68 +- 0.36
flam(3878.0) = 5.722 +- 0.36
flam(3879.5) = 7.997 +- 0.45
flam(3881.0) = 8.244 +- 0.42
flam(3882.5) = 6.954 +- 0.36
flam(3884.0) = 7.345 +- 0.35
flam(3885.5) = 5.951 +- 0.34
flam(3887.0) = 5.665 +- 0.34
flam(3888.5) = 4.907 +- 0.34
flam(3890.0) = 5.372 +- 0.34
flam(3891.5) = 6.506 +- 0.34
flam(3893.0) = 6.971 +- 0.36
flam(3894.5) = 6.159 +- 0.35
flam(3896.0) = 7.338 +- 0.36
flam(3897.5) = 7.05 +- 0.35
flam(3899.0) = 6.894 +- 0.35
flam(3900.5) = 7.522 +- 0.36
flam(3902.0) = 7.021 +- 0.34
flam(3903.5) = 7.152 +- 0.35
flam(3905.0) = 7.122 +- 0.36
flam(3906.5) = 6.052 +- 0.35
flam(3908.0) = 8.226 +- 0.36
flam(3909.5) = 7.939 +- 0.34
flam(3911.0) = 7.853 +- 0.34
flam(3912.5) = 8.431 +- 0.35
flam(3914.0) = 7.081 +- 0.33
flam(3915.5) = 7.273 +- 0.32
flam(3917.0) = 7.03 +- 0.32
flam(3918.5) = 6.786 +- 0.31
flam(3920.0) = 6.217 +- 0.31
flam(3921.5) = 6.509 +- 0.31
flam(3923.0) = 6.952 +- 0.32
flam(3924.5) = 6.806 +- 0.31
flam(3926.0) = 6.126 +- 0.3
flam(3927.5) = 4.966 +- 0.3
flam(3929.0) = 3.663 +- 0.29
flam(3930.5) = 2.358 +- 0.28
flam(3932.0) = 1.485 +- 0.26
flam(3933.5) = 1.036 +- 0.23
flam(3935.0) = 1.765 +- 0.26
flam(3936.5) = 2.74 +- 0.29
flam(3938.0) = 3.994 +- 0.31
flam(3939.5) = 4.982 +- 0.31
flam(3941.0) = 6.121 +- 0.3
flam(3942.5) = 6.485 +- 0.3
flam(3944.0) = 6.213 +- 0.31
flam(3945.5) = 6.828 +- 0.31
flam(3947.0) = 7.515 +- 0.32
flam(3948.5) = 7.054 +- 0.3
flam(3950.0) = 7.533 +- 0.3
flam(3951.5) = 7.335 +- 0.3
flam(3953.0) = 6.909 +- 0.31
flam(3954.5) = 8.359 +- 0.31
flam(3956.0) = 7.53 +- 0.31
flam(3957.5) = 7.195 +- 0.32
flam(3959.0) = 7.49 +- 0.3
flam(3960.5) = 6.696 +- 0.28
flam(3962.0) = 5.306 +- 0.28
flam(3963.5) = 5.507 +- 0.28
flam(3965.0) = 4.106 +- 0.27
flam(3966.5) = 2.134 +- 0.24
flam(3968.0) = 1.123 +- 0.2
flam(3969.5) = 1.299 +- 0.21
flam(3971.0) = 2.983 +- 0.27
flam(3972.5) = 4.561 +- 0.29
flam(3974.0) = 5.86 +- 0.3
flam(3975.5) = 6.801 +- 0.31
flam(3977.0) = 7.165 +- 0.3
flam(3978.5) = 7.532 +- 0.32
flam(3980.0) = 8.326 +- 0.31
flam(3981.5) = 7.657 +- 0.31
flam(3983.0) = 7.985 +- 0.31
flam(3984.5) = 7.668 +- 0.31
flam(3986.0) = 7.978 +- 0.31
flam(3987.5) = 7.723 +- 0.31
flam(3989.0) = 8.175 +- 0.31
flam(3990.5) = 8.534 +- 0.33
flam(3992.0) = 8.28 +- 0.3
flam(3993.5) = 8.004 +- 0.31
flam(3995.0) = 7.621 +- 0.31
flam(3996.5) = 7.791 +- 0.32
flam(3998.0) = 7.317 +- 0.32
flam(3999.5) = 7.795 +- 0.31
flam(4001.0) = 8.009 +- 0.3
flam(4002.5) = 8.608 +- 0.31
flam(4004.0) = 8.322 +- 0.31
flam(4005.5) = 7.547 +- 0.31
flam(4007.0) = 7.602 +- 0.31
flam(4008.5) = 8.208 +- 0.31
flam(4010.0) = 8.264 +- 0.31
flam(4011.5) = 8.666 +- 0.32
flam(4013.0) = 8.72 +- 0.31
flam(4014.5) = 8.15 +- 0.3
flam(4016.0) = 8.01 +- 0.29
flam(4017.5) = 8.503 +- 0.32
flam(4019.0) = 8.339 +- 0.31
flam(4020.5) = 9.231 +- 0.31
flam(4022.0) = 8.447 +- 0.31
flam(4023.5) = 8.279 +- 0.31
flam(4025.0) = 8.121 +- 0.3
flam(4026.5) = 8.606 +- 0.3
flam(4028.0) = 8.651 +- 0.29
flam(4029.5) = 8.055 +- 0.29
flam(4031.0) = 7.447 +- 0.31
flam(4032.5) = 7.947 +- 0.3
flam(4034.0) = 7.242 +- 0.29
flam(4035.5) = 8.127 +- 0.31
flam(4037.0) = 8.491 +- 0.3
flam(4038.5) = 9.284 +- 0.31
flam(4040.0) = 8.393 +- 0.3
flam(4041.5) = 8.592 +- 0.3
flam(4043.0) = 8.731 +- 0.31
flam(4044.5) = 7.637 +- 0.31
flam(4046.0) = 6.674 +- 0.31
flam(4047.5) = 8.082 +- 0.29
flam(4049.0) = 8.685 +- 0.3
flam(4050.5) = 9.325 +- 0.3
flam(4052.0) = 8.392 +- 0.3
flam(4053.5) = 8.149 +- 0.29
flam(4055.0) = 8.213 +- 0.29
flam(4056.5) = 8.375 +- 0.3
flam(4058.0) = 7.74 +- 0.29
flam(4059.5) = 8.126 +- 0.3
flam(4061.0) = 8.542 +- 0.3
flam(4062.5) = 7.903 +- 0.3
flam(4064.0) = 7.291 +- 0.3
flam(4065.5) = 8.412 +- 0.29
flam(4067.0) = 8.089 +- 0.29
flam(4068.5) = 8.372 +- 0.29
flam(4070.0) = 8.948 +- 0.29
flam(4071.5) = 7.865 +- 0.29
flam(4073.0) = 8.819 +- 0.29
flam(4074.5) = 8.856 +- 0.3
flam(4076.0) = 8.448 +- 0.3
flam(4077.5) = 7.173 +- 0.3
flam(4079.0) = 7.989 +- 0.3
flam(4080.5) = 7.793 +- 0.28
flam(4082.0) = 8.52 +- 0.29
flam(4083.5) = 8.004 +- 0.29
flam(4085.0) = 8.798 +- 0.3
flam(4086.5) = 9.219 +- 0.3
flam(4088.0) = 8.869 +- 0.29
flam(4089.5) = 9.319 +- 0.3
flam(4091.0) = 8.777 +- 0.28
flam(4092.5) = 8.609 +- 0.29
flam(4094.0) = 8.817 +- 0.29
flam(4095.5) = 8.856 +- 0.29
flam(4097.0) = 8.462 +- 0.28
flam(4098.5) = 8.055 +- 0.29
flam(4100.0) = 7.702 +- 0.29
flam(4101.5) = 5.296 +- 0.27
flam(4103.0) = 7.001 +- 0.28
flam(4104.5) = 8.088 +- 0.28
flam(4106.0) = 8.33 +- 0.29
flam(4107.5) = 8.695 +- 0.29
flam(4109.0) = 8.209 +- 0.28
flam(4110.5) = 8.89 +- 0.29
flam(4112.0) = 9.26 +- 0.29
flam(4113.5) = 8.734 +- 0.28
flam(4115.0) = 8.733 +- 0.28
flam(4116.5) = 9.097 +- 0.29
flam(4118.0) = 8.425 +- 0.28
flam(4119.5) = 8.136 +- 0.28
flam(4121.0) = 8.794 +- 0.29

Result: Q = 1.31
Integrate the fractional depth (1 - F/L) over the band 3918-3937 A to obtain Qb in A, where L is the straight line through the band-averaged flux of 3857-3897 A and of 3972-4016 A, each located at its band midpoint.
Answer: 7.60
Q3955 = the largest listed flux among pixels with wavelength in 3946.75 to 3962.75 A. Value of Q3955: 8.359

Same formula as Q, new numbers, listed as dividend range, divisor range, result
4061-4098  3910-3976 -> 1.63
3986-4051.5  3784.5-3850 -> 1.32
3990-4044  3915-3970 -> 1.58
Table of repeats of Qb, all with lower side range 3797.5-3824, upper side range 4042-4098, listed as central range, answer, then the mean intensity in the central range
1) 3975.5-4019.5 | 0.3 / 7.99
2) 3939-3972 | 8.9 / 5.76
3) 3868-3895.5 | 2.6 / 6.87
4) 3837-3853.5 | 0.7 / 7.13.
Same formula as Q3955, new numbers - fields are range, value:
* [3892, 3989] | 8.431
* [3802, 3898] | 9.322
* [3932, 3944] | 6.485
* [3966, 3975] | 5.86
